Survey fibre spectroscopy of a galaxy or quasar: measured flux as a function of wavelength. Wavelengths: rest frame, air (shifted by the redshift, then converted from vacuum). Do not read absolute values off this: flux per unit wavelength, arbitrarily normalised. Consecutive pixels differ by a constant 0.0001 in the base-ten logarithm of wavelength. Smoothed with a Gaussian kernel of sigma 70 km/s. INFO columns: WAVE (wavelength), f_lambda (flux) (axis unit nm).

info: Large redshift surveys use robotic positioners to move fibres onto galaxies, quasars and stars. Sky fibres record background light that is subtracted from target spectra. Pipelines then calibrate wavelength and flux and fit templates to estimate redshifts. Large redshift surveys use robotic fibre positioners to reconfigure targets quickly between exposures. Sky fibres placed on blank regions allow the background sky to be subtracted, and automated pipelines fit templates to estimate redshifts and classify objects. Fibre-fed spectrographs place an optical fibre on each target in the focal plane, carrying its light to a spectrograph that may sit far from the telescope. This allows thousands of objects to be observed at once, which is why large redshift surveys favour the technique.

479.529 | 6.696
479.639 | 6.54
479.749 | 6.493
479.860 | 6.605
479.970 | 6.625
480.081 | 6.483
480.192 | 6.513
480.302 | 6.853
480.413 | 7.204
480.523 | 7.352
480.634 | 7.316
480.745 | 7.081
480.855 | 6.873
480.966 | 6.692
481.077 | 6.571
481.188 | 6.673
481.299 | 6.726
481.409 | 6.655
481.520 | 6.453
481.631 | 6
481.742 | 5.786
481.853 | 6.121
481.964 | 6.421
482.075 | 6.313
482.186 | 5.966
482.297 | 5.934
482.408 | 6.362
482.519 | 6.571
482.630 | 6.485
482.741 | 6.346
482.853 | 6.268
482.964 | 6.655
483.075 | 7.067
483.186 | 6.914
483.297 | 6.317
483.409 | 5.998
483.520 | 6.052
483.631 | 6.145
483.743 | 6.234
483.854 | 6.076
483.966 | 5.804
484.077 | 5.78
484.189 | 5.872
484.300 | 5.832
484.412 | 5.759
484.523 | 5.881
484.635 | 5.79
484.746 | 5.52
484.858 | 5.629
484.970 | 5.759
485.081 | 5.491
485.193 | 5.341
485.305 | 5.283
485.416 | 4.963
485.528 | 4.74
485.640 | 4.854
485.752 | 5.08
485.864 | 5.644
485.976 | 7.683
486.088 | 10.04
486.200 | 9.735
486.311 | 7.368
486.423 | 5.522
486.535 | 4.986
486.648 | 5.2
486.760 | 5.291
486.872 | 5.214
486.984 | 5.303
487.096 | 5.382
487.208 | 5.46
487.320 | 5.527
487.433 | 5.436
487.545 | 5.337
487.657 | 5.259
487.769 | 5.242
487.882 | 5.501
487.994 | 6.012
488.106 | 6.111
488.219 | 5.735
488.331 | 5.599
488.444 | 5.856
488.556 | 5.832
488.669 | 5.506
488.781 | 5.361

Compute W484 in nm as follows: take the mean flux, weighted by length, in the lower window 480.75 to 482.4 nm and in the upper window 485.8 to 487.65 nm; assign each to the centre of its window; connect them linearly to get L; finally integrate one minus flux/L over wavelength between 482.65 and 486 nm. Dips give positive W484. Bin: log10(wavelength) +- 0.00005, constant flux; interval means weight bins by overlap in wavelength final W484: 0.21 nm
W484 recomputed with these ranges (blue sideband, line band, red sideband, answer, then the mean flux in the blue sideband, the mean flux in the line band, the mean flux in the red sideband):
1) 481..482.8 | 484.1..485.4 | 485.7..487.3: 0.14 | 6.34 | 5.63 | 6.27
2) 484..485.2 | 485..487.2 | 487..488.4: -0.12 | 5.71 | 5.94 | 5.55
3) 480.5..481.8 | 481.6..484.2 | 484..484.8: -0.02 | 6.66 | 6.24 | 5.78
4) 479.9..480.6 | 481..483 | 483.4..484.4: 0.02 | 6.85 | 6.35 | 5.97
